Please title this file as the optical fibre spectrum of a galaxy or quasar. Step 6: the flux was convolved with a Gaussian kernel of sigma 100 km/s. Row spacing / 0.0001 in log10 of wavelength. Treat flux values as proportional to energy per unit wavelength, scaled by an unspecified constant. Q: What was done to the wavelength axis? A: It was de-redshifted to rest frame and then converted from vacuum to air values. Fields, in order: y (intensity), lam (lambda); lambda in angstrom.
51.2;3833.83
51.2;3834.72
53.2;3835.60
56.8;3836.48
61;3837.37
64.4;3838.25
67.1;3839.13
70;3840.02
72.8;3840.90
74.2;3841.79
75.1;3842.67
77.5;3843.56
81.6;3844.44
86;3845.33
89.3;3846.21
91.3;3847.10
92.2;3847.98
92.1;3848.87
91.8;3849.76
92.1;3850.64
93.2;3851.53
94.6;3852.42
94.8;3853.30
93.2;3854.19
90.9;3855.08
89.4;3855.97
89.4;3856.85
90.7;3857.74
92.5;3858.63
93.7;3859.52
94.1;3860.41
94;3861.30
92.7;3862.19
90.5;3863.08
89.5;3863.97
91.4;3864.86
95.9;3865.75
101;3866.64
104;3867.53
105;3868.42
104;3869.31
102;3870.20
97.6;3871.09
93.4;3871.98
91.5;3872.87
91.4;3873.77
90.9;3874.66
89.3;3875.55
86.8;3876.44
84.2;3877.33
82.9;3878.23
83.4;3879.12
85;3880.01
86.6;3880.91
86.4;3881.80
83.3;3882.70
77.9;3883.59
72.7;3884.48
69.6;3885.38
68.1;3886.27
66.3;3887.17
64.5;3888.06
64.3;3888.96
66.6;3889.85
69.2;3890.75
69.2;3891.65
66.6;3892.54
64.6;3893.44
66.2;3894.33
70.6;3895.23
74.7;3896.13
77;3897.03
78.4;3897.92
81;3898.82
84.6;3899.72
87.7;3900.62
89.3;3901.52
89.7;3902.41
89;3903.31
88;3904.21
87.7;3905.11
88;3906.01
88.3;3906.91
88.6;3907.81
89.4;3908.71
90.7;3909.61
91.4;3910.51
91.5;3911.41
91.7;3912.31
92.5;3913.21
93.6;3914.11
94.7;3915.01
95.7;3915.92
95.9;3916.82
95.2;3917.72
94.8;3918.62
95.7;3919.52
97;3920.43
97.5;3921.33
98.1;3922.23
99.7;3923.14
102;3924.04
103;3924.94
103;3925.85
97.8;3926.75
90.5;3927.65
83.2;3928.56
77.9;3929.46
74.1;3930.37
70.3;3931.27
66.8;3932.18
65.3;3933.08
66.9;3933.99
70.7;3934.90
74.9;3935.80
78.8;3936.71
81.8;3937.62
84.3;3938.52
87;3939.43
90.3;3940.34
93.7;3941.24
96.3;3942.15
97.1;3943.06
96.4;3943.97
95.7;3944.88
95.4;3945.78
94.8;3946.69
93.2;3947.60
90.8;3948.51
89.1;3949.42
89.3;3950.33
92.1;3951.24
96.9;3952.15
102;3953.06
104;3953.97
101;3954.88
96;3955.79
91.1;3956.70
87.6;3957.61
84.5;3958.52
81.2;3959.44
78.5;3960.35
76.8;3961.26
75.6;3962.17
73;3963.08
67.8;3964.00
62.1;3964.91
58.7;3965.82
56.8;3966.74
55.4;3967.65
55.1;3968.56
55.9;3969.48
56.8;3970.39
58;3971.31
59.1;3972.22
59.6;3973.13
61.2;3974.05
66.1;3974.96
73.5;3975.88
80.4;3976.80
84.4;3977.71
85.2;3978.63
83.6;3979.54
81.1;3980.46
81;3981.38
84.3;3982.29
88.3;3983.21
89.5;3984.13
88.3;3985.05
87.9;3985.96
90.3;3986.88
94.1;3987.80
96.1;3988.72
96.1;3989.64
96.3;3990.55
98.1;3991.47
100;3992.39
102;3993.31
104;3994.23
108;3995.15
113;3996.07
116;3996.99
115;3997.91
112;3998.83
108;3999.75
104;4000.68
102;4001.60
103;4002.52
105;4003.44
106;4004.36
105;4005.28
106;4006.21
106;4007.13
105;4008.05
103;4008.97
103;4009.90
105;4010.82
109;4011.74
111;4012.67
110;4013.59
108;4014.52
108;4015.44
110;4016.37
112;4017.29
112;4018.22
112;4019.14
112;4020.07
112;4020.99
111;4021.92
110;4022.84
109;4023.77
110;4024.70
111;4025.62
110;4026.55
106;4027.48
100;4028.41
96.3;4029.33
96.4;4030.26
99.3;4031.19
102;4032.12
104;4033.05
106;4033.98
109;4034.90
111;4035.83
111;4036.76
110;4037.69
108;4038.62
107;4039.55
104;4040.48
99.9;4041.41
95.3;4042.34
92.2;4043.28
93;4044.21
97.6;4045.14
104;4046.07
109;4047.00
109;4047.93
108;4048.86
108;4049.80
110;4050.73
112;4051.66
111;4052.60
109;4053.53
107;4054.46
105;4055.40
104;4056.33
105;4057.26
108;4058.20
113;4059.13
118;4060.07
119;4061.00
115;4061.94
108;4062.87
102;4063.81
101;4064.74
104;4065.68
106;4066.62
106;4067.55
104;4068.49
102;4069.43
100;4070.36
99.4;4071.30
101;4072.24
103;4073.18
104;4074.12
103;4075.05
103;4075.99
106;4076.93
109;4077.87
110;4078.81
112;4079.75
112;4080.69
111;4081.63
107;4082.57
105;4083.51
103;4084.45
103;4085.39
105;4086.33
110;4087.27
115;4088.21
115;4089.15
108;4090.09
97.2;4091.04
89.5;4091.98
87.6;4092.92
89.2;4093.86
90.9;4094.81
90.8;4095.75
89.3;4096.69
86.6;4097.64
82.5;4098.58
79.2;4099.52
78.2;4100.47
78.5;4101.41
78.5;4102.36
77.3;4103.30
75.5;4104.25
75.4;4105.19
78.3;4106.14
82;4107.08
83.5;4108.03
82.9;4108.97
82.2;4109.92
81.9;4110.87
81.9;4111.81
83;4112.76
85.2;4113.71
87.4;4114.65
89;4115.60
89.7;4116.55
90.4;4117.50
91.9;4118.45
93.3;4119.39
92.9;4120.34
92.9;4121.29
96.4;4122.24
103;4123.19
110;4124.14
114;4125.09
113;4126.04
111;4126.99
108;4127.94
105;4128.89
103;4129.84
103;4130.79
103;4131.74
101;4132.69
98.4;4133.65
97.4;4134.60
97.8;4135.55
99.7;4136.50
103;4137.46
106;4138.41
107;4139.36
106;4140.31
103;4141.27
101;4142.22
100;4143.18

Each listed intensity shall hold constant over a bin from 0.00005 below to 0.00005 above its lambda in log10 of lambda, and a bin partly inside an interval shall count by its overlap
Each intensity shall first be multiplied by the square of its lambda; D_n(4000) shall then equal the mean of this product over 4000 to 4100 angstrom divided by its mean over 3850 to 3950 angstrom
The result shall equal 1.30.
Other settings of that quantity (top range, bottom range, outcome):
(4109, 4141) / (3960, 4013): 1.19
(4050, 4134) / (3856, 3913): 1.29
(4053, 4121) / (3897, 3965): 1.19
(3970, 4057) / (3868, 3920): 1.26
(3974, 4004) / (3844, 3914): 1.16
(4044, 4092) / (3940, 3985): 1.39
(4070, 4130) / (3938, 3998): 1.20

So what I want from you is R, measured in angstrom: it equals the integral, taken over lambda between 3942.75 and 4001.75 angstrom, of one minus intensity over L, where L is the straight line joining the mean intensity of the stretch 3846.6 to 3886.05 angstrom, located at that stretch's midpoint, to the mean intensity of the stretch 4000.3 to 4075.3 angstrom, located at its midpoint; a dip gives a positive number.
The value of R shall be 8.2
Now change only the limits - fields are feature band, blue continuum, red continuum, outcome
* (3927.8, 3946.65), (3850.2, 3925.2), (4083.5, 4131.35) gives 1.3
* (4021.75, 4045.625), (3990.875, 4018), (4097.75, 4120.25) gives -0.9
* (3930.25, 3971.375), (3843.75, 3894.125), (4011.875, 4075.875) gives 6.4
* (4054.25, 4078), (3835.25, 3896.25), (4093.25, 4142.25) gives -3.9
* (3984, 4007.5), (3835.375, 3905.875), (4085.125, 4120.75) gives -4.3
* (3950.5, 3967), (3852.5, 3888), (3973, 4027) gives 2.3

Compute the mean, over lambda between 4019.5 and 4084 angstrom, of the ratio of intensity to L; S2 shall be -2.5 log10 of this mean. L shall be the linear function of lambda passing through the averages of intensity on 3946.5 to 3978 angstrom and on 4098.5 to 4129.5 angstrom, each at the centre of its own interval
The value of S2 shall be -0.25 mag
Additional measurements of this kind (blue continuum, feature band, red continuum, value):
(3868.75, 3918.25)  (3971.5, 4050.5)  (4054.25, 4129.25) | -0.088 mag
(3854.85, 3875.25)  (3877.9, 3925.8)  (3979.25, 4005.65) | 0.137 mag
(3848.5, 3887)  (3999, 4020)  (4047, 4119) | -0.124 mag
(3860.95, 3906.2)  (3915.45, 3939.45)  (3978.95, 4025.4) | 0.046 mag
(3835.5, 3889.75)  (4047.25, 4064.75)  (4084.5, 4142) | -0.183 mag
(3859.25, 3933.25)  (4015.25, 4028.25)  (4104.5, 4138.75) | -0.206 mag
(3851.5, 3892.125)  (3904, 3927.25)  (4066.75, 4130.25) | -0.066 mag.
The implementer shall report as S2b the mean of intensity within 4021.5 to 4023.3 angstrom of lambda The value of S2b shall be 111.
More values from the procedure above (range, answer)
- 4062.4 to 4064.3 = 105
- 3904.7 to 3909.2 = 88.4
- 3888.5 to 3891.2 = 66.6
